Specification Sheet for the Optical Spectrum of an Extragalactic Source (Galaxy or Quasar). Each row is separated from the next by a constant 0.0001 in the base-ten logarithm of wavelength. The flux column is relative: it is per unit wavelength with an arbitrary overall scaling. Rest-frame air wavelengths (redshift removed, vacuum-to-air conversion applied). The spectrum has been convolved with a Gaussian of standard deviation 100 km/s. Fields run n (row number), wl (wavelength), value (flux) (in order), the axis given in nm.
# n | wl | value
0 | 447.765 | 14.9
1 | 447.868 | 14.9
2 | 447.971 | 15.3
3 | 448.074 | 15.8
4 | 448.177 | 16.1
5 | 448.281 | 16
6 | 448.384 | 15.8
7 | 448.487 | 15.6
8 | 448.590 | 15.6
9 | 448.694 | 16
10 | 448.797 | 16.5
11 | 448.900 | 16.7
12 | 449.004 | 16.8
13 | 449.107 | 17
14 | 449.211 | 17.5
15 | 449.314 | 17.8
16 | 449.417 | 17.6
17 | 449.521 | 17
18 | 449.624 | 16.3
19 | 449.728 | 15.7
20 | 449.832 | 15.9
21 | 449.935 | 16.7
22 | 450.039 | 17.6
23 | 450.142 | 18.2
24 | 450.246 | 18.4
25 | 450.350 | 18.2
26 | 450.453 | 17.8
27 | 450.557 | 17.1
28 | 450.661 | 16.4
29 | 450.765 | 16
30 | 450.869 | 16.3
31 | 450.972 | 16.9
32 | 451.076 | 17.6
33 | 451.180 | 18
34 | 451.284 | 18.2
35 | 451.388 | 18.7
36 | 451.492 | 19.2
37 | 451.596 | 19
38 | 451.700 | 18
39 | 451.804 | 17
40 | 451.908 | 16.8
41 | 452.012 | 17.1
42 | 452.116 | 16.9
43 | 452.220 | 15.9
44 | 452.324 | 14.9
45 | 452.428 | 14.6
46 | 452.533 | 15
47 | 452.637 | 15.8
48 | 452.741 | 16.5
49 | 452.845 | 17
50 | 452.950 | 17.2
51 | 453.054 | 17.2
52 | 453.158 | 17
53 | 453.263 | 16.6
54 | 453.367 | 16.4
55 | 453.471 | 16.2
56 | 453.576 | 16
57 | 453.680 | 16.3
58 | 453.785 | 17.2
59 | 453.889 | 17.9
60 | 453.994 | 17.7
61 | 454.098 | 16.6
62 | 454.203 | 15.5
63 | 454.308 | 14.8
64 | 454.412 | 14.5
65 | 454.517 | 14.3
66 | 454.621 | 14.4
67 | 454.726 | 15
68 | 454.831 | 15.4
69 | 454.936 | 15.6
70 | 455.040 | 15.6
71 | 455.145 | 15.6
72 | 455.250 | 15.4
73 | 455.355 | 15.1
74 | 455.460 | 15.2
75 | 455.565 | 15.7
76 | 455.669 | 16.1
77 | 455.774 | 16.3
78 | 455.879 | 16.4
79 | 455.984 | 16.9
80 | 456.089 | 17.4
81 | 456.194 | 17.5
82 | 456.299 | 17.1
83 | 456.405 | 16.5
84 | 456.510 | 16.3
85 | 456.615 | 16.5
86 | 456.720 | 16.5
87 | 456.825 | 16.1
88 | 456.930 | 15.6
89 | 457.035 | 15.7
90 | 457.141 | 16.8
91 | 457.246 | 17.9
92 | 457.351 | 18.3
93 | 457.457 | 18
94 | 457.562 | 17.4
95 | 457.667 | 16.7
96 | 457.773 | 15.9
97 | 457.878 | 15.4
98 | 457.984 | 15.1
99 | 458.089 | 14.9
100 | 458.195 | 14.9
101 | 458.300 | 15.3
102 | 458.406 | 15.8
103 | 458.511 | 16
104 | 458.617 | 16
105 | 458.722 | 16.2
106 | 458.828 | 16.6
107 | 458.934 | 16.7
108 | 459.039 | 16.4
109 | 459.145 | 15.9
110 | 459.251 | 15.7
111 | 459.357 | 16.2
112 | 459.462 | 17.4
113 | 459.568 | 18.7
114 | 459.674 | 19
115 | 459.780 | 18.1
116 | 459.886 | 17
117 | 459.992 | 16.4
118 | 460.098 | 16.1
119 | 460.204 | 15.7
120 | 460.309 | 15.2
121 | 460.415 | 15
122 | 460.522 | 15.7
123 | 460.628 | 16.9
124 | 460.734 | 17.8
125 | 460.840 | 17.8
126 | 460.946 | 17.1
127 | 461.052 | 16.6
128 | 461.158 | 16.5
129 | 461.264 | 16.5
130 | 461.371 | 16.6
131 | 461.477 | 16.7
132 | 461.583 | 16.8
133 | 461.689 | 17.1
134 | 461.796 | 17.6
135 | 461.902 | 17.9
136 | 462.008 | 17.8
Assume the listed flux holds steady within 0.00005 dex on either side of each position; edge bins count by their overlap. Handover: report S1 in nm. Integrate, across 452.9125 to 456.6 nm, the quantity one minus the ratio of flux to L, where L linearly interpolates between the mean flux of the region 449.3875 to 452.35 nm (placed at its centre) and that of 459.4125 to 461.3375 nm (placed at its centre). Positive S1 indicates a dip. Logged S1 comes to 0.20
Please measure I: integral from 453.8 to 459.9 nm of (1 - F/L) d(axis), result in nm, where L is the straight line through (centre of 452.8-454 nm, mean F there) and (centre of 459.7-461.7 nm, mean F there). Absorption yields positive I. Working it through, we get 0.174 nm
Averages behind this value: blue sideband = 16.9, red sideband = 16.6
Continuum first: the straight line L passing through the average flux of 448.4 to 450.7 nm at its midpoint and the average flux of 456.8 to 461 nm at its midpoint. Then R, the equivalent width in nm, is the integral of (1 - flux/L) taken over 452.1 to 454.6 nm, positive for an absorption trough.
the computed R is 0.09 nm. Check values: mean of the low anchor 16.9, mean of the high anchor 16.5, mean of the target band 16.1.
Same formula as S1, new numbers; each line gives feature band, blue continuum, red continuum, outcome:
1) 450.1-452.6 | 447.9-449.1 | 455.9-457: -0.14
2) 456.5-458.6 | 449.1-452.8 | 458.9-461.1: 0.07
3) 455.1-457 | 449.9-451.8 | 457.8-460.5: 0.06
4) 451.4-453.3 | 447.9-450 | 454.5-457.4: -0.06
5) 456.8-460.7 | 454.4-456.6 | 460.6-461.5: 0.02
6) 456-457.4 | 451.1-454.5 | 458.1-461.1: -0.02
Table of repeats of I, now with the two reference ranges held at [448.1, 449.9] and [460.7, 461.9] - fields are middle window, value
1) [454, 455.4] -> 0.120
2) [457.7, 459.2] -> 0.098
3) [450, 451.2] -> -0.060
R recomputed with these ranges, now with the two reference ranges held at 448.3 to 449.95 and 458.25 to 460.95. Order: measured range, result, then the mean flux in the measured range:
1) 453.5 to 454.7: 0.05 nm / 15.9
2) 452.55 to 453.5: 0.00 nm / 16.6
